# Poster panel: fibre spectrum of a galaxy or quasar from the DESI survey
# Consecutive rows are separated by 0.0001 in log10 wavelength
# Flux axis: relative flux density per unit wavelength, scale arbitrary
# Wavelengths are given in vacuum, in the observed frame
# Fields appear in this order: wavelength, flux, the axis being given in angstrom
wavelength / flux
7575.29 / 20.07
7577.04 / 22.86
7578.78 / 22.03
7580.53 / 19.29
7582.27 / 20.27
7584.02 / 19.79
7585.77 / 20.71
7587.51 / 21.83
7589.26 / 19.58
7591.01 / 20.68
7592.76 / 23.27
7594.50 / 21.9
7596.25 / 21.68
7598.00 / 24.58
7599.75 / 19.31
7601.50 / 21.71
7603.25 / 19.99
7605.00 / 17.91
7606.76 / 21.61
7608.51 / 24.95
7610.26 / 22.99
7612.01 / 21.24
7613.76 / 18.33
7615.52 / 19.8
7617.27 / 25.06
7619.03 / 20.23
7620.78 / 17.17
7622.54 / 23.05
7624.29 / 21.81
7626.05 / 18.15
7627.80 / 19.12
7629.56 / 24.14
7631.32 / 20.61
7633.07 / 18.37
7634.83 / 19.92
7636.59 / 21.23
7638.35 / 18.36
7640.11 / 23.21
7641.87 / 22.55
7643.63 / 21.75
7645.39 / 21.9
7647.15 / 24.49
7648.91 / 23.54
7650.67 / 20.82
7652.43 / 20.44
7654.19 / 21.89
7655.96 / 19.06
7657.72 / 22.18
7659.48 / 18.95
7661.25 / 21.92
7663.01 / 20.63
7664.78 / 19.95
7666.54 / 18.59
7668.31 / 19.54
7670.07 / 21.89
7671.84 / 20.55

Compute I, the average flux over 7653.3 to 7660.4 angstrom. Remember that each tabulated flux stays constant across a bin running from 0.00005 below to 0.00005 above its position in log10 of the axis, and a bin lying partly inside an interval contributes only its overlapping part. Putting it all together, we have 20.5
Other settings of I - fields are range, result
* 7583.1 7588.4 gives 20.8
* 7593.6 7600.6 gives 21.9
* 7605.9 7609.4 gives 23.3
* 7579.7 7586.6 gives 20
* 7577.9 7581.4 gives 20.7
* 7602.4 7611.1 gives 21.5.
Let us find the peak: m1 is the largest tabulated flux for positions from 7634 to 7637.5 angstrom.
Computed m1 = 21.23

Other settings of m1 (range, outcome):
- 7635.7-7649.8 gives 24.49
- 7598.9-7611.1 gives 24.95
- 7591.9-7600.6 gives 24.58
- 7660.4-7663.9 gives 21.92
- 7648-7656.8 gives 23.54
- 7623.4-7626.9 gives 21.81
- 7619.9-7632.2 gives 24.14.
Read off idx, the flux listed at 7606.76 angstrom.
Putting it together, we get 21.61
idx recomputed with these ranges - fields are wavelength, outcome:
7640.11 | 23.21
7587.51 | 21.83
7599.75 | 19.31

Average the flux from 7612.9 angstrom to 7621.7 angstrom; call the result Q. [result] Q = 20.1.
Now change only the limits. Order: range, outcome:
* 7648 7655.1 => 21.7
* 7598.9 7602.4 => 20.5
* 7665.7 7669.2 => 19.1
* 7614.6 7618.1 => 22.3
